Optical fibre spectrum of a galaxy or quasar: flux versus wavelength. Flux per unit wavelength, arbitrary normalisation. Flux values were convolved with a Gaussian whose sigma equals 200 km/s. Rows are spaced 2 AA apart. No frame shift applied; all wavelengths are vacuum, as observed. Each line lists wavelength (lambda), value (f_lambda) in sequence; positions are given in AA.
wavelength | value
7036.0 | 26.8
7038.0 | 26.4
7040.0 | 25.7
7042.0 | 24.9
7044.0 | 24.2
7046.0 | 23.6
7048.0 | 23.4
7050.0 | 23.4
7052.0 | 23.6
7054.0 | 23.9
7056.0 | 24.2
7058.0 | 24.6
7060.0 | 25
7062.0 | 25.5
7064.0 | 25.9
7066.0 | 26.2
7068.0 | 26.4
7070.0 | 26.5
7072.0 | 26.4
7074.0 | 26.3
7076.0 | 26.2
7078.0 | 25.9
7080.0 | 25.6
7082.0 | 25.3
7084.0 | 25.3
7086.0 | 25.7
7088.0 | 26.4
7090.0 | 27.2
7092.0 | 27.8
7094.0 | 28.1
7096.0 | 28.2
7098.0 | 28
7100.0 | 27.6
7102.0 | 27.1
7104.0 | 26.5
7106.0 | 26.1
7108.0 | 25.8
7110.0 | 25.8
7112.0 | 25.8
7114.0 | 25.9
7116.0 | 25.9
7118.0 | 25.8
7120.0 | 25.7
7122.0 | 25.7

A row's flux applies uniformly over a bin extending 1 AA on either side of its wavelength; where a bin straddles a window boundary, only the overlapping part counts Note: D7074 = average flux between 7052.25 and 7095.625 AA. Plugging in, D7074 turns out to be 25.9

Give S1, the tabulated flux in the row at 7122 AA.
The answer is 25.7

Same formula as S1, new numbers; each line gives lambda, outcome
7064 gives 25.9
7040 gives 25.7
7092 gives 27.8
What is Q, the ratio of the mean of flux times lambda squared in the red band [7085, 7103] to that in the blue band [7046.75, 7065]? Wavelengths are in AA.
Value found 1.13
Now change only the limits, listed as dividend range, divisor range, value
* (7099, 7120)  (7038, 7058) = 1.10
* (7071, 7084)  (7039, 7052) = 1.08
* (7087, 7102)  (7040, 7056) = 1.16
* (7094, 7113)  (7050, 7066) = 1.10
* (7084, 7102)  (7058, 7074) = 1.06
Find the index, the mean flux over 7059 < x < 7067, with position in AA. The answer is 25.6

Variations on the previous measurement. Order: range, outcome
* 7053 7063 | 24.6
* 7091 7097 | 28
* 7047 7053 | 23.5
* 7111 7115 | 25.9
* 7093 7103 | 27.8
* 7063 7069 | 26.2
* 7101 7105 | 26.8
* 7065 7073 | 26.4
